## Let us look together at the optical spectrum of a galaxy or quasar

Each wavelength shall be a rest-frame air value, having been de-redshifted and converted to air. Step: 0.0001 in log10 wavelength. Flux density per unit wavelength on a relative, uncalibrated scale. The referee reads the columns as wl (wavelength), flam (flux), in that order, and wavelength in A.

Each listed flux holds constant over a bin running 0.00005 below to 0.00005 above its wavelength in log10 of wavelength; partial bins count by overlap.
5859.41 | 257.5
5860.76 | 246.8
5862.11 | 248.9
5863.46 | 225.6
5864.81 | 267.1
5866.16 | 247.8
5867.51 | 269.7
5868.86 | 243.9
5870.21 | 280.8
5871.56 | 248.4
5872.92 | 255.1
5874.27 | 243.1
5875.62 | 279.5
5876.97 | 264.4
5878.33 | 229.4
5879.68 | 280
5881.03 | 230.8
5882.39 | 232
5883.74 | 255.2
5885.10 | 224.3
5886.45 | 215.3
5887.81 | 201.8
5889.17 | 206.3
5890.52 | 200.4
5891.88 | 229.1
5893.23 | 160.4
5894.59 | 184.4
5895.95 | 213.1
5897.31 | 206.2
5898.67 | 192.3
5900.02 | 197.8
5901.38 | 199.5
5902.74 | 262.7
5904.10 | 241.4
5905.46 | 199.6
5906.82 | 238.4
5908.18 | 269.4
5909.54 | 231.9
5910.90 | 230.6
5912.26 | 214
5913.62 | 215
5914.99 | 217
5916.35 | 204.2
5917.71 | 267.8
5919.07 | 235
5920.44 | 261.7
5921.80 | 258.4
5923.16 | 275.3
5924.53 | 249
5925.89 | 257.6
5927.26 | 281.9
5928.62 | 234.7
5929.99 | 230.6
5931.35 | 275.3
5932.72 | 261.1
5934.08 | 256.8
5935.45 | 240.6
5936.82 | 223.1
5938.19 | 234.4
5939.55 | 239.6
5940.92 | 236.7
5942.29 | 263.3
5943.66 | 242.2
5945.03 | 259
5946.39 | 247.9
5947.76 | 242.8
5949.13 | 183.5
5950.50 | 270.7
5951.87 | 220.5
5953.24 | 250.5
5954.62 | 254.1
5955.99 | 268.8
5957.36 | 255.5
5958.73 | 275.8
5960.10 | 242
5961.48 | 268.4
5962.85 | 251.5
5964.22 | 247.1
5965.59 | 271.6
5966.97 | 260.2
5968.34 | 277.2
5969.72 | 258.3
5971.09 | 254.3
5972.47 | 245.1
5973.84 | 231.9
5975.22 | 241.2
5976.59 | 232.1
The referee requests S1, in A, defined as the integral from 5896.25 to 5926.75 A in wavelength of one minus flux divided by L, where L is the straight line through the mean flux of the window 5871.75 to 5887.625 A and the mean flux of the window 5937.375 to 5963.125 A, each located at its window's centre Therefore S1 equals 1.63 A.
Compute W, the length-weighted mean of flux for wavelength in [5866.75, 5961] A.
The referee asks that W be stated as 239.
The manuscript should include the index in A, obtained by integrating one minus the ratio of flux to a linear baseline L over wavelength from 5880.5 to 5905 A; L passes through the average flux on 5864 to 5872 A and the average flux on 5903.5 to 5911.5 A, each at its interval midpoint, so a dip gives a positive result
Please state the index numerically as 3.1 A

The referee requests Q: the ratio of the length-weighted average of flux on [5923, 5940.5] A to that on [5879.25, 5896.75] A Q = 1.2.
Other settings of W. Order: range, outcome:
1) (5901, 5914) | 231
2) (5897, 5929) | 235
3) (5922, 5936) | 257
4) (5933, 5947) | 245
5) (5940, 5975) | 251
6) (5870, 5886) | 251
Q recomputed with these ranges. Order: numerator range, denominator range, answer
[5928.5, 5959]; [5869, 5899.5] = 1.08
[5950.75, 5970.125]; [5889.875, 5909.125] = 1.20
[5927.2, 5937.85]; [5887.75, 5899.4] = 1.25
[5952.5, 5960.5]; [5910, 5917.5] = 1.17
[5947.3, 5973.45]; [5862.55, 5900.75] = 1.09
